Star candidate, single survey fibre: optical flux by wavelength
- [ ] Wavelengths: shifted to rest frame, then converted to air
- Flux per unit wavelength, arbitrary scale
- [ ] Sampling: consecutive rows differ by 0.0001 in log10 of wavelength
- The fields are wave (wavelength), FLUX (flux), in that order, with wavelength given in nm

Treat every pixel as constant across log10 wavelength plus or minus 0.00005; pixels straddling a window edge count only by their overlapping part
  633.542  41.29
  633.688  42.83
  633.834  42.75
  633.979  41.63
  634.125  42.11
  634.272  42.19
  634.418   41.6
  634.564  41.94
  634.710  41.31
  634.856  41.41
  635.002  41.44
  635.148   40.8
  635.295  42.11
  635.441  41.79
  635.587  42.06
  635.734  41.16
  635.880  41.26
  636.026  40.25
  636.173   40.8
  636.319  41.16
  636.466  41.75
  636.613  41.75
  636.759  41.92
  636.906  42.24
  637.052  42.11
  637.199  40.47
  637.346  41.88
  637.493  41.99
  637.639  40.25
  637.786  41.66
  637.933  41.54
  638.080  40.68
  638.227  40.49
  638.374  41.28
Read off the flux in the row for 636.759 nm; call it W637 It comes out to 41.92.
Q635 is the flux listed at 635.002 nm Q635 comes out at 41.44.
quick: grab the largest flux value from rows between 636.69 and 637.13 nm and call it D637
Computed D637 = 42.24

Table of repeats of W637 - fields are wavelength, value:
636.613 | 41.75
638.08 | 40.68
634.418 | 41.6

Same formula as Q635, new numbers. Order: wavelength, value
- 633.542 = 41.29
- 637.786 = 41.66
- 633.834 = 42.75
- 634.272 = 42.19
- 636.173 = 40.8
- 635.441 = 41.79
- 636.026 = 40.25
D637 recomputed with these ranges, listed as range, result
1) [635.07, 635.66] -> 42.11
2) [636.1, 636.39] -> 41.16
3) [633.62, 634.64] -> 42.83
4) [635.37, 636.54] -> 42.06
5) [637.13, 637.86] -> 41.99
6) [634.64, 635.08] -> 41.44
